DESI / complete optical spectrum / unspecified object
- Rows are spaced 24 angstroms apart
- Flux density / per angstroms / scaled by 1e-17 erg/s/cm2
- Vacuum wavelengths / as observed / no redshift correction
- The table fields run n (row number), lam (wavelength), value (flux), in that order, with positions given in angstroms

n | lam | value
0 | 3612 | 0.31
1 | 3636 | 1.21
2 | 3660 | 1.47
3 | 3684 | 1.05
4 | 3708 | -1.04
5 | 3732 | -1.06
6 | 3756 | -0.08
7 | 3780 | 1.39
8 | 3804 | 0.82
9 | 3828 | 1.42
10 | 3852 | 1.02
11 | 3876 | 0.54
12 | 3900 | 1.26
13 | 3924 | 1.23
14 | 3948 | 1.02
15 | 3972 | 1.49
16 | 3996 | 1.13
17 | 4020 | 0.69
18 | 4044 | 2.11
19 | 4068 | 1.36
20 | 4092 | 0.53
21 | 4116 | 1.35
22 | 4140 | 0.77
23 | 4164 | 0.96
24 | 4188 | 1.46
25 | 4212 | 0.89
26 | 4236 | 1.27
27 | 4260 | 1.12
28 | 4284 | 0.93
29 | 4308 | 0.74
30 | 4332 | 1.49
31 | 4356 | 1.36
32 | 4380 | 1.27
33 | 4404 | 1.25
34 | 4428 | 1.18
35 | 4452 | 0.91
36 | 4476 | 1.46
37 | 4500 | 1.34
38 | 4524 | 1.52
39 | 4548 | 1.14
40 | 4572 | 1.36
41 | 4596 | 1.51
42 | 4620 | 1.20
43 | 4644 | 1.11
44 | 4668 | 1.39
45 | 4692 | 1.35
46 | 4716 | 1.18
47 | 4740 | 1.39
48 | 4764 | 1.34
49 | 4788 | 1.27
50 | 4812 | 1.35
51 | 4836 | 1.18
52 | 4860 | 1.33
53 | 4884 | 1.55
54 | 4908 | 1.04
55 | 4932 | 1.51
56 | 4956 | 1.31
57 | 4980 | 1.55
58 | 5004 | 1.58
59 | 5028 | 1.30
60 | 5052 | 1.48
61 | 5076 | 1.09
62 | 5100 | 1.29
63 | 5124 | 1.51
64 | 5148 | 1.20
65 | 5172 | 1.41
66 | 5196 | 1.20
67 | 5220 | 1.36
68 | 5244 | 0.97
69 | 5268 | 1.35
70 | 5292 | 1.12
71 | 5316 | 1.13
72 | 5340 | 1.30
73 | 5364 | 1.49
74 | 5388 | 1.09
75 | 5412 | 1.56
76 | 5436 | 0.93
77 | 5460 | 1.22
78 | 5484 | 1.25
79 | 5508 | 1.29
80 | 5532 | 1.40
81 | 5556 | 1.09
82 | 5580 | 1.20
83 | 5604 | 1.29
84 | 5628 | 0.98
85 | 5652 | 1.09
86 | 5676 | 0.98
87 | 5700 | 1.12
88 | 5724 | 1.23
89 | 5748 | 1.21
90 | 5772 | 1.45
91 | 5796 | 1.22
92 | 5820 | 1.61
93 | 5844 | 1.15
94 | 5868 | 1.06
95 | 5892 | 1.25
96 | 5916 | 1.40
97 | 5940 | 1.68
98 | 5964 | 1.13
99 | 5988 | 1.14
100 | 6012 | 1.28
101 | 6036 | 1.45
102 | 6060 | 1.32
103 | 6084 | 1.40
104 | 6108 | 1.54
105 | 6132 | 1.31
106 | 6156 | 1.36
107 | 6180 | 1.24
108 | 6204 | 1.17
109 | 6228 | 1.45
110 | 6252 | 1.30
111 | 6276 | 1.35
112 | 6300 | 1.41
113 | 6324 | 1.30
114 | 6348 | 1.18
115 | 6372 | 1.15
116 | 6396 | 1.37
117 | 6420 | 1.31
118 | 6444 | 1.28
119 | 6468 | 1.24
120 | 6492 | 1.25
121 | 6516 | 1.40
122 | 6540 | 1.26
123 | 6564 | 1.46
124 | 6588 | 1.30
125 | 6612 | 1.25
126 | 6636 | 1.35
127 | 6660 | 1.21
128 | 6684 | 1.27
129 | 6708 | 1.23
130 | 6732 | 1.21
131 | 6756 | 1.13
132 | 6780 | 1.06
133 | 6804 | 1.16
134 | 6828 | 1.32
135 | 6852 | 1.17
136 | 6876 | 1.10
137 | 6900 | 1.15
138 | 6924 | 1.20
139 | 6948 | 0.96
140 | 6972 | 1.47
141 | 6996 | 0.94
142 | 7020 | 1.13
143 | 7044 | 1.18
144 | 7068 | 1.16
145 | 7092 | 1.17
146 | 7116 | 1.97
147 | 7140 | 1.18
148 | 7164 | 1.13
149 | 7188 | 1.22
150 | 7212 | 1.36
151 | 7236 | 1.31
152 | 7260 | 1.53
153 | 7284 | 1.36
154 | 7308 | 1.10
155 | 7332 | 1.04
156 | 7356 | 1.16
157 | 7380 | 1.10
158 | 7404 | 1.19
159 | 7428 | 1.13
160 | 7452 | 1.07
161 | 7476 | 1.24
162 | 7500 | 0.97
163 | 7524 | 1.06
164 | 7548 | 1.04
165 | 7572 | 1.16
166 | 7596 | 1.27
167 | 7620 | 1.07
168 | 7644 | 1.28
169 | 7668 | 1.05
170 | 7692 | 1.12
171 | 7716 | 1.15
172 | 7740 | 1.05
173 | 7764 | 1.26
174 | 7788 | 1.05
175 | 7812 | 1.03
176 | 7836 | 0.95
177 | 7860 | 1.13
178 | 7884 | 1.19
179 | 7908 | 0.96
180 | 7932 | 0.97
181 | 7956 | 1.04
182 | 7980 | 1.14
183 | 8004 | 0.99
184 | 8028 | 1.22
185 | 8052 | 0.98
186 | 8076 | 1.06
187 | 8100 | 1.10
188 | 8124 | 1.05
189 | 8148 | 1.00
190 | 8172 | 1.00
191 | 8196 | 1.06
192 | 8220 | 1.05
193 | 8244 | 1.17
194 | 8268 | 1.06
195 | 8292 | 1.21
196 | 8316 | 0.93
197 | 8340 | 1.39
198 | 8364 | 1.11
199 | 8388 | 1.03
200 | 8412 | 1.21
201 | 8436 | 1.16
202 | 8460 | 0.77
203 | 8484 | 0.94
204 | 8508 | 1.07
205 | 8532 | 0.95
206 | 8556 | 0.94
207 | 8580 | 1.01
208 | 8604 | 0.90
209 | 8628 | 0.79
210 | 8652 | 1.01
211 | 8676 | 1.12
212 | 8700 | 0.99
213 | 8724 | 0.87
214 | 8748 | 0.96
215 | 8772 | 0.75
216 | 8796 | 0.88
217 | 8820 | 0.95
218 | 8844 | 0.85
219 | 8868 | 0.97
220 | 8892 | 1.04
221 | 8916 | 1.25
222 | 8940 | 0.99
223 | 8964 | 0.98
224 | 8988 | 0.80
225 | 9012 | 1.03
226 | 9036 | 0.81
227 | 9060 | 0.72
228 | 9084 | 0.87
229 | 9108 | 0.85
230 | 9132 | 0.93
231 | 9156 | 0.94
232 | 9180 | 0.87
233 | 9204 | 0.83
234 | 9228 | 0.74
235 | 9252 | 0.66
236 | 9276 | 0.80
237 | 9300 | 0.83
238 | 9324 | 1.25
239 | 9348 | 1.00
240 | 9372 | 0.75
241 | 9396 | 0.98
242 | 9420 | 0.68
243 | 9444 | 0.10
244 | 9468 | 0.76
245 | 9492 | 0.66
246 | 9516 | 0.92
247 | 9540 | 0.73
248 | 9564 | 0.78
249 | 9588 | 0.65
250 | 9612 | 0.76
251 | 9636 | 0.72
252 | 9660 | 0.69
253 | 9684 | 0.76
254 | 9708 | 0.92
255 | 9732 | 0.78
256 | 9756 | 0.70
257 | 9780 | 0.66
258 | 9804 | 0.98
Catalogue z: 0.08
